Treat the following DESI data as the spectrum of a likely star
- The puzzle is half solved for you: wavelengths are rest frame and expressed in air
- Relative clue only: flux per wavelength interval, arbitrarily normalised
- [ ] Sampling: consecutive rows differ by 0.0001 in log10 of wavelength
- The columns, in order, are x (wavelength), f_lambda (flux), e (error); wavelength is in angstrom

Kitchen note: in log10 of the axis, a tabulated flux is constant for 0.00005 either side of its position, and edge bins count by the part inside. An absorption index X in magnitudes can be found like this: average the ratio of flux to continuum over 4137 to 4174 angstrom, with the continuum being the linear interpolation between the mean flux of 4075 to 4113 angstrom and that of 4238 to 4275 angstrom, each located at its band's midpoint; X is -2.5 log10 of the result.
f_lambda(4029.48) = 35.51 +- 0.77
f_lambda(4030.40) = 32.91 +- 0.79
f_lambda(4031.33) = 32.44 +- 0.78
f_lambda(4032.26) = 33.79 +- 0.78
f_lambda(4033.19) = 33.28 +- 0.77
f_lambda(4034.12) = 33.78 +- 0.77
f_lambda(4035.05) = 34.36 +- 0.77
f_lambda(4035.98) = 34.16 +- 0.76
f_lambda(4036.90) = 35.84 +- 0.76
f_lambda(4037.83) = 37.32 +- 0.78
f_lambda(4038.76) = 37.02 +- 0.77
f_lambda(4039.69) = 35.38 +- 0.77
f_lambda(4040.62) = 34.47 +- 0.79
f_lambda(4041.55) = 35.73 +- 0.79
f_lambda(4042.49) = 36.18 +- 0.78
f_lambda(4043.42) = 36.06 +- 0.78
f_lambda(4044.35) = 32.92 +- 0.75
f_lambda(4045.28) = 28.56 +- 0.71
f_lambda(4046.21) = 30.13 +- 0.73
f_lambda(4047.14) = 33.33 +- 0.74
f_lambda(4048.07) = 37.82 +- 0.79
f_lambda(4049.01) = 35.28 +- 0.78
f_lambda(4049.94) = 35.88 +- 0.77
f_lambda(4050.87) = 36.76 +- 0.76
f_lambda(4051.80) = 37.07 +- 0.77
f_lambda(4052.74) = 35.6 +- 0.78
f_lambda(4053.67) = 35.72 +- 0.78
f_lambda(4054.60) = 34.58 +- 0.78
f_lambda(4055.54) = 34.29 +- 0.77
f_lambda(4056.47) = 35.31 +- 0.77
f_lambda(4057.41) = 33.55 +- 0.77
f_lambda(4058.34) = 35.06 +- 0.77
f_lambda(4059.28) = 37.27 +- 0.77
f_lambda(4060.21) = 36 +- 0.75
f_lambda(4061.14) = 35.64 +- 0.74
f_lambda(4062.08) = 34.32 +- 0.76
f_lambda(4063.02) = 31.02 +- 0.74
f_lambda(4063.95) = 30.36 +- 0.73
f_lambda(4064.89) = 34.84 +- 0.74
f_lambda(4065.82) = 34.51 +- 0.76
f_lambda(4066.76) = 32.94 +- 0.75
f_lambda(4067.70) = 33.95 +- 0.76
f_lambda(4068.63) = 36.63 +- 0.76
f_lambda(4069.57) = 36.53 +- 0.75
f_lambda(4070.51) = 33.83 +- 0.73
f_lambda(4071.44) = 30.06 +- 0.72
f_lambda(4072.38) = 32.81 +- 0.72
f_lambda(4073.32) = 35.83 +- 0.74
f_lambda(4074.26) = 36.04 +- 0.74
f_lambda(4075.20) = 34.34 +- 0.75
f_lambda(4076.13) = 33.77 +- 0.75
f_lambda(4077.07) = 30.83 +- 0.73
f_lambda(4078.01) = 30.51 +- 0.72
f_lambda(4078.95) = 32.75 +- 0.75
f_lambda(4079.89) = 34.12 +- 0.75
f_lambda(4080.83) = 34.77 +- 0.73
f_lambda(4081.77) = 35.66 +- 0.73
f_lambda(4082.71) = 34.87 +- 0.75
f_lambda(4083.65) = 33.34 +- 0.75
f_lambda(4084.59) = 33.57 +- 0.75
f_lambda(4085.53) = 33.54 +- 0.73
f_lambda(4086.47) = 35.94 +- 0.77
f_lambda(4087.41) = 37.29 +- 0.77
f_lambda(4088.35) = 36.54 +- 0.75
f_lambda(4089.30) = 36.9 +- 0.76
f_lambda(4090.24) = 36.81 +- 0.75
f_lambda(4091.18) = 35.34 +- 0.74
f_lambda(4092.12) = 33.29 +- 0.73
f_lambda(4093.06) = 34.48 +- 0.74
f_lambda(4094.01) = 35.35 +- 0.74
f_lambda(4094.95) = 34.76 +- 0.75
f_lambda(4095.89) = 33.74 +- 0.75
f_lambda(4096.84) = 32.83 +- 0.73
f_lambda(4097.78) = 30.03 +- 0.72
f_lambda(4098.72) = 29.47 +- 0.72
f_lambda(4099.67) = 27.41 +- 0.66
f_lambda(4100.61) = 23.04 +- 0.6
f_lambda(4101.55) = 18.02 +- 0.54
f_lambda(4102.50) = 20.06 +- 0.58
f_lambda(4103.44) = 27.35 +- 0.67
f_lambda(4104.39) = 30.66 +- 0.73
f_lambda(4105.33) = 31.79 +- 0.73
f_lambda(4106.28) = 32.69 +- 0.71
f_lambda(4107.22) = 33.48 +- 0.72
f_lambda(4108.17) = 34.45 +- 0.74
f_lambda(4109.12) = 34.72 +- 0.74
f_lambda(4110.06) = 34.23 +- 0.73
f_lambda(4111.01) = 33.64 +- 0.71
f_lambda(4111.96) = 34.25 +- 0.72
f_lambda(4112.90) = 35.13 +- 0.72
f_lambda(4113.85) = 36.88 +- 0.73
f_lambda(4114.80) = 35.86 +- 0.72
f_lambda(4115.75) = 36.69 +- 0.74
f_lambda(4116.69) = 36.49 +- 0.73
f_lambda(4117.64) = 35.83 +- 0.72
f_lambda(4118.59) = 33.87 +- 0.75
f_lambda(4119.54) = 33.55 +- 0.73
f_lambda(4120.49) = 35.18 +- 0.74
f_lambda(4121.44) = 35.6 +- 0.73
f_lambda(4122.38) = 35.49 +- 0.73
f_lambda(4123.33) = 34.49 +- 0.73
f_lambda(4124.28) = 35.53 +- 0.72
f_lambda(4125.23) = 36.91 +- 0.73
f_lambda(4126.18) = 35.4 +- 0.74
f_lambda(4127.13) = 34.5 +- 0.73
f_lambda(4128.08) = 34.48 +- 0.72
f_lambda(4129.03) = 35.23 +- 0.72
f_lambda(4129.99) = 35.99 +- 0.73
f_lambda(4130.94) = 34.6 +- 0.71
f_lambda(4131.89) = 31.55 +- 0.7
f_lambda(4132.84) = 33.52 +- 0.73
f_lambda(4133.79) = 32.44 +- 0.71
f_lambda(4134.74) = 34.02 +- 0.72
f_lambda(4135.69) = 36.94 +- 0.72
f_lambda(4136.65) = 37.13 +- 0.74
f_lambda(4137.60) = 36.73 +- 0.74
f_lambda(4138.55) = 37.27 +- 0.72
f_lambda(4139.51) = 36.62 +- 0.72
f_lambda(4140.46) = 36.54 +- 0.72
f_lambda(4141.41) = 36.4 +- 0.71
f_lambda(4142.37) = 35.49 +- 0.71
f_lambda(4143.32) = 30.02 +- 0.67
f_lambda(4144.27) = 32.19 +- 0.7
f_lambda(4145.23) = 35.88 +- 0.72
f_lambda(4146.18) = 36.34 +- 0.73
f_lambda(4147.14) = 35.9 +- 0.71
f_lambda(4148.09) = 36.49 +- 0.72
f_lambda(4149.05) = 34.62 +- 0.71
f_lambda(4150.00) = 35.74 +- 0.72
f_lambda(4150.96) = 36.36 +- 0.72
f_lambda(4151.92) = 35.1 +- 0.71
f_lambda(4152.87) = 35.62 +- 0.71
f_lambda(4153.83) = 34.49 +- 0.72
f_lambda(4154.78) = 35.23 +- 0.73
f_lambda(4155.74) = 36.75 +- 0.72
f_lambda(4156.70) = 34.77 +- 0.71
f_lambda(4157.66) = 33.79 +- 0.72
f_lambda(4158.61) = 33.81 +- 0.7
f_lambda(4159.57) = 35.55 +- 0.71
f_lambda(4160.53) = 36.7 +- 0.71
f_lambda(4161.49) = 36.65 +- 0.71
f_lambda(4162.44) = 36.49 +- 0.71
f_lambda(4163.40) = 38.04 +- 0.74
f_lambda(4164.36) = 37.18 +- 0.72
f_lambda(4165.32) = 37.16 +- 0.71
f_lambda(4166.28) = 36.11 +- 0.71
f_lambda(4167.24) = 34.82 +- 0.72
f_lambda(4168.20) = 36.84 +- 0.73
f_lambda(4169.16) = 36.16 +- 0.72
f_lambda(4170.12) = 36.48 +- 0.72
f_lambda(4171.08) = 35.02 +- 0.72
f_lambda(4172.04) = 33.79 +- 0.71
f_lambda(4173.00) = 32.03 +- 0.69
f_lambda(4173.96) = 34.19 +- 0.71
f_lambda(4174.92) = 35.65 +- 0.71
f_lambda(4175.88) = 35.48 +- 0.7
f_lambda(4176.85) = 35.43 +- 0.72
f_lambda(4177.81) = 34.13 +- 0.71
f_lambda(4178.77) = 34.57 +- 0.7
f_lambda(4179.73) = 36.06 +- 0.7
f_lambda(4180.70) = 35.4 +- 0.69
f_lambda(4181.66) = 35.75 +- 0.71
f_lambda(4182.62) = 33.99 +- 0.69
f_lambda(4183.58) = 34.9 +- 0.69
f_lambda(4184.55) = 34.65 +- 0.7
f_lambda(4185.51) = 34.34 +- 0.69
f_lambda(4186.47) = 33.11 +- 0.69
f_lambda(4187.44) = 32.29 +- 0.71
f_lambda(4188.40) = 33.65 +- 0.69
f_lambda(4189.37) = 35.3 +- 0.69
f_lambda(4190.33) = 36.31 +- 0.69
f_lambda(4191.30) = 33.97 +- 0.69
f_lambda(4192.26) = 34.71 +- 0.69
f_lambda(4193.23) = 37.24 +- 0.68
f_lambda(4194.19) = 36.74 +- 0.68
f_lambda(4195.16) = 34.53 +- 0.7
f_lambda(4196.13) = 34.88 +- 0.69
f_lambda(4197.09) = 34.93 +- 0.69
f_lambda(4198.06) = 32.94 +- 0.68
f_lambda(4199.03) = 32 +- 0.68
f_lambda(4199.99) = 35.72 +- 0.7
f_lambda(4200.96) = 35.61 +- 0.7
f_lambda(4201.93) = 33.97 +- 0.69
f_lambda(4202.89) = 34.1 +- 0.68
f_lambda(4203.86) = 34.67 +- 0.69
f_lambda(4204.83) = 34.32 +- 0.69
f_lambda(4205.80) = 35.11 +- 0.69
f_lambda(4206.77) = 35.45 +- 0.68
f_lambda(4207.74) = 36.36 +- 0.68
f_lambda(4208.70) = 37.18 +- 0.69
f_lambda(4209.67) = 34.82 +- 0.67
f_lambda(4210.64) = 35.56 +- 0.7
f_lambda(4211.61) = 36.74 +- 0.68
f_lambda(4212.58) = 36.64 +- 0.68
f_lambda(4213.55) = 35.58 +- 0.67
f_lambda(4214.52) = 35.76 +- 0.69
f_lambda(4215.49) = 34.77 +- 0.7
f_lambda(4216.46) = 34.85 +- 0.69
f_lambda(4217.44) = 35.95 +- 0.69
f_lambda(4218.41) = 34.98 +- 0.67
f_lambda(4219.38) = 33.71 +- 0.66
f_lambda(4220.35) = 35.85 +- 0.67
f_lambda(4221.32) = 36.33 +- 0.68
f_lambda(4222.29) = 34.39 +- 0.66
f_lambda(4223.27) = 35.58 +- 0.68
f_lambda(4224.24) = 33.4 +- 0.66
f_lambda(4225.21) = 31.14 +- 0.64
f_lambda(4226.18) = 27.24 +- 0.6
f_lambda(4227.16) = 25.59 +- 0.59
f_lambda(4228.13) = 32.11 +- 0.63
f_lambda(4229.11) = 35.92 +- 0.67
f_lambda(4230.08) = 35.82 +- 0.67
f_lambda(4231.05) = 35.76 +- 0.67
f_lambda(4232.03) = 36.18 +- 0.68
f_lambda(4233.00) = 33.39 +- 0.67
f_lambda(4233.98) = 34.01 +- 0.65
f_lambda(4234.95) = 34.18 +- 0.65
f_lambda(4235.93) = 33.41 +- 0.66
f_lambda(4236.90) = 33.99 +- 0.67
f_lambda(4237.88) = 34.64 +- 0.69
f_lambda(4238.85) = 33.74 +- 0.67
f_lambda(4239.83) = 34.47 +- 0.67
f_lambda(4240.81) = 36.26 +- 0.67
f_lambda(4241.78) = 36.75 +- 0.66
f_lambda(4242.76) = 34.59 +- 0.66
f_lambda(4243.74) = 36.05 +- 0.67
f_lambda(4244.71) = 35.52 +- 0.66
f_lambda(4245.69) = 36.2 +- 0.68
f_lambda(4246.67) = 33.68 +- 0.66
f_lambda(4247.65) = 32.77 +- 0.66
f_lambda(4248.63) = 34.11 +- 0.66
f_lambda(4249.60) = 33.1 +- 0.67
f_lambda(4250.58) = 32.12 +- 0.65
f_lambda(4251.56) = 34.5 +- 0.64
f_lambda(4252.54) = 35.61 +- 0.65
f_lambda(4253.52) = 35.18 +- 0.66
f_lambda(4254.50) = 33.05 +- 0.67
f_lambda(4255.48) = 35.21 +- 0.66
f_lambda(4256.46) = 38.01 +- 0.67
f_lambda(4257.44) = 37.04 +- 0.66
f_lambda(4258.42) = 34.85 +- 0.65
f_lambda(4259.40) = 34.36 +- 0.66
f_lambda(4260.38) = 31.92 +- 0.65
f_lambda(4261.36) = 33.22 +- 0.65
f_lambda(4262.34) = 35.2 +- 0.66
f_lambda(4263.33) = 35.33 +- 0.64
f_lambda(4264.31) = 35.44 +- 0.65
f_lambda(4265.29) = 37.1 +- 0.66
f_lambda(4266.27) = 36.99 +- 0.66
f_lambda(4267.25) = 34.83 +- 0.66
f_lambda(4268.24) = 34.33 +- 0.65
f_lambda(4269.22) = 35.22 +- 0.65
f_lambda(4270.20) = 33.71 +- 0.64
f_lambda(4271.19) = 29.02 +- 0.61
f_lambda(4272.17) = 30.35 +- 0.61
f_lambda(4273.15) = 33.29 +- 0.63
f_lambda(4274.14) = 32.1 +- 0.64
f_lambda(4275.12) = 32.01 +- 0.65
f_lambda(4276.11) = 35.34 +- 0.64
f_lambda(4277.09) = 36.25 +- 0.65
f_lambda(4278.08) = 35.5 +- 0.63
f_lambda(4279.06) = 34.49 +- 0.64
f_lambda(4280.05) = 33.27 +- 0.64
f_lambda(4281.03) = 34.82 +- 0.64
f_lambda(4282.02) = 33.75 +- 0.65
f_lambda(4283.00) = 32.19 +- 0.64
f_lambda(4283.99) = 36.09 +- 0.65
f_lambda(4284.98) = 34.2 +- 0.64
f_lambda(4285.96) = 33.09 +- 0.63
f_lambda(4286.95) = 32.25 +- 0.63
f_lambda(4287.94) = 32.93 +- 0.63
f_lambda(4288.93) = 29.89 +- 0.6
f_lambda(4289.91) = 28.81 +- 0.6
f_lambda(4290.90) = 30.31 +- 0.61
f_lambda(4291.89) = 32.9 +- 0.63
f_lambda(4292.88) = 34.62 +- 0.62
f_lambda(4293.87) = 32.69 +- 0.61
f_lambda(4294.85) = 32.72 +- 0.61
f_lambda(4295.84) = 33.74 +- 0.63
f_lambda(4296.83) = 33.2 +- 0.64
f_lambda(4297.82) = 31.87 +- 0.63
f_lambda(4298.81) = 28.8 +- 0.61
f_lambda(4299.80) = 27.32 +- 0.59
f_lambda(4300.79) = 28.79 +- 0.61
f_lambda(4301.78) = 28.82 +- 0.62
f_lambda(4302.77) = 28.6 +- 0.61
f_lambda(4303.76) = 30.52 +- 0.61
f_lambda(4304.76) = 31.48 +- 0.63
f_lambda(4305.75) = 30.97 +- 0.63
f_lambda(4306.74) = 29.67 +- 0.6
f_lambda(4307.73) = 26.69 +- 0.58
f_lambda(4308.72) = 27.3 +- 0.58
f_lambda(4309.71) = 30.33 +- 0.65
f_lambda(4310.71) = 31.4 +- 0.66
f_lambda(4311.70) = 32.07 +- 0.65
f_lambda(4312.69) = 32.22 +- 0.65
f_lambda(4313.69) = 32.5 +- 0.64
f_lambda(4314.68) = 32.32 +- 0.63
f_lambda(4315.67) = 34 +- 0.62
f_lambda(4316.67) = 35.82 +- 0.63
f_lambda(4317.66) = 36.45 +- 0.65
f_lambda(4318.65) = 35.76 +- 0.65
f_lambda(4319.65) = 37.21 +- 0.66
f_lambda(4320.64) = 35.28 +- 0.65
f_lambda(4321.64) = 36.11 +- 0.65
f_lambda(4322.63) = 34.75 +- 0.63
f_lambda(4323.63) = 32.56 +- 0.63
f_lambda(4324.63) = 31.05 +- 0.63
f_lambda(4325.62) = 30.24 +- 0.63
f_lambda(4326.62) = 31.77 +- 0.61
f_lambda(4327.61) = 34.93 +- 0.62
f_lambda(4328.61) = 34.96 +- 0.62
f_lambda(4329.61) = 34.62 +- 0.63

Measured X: -0.07 mag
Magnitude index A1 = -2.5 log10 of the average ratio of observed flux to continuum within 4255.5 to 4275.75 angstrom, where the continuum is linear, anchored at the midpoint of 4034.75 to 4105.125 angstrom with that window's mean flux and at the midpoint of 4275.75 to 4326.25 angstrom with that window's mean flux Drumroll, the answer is -0.05 mag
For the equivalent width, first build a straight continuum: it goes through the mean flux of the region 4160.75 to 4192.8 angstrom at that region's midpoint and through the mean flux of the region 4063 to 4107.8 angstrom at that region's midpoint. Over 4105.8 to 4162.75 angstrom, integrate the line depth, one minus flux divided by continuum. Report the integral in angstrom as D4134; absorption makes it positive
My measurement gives -1.9 angstrom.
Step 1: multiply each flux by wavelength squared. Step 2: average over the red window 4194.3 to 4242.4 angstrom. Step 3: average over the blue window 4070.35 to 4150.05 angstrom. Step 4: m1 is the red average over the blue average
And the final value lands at 1.07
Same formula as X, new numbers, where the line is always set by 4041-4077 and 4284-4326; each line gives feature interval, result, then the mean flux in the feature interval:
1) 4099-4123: 0.05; 32.3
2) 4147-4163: -0.06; 35.5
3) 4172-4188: -0.04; 34.5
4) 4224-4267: -0.06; 34.3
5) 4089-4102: 0.09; 31.5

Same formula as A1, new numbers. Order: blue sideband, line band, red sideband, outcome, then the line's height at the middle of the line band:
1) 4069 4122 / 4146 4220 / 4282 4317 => -0.09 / 32.5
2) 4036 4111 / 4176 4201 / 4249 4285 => -0.02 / 34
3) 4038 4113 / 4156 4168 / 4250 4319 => -0.08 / 33.3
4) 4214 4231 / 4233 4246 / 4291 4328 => -0.04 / 33.4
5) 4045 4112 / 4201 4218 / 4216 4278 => -0.04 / 34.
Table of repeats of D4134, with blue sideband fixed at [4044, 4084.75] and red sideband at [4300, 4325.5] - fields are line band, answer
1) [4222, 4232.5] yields -0.1 angstrom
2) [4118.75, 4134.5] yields -0.5 angstrom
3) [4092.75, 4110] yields 1.8 angstrom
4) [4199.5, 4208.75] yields -0.6 angstrom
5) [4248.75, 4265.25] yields -1.1 angstrom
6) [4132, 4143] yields -0.6 angstrom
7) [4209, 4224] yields -1.2 angstrom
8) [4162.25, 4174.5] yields -0.9 angstrom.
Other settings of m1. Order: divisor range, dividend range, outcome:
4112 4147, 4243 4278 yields 1.04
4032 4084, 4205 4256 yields 1.09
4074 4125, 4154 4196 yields 1.10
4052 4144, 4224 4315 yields 1.06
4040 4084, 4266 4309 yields 1.04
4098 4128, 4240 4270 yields 1.14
